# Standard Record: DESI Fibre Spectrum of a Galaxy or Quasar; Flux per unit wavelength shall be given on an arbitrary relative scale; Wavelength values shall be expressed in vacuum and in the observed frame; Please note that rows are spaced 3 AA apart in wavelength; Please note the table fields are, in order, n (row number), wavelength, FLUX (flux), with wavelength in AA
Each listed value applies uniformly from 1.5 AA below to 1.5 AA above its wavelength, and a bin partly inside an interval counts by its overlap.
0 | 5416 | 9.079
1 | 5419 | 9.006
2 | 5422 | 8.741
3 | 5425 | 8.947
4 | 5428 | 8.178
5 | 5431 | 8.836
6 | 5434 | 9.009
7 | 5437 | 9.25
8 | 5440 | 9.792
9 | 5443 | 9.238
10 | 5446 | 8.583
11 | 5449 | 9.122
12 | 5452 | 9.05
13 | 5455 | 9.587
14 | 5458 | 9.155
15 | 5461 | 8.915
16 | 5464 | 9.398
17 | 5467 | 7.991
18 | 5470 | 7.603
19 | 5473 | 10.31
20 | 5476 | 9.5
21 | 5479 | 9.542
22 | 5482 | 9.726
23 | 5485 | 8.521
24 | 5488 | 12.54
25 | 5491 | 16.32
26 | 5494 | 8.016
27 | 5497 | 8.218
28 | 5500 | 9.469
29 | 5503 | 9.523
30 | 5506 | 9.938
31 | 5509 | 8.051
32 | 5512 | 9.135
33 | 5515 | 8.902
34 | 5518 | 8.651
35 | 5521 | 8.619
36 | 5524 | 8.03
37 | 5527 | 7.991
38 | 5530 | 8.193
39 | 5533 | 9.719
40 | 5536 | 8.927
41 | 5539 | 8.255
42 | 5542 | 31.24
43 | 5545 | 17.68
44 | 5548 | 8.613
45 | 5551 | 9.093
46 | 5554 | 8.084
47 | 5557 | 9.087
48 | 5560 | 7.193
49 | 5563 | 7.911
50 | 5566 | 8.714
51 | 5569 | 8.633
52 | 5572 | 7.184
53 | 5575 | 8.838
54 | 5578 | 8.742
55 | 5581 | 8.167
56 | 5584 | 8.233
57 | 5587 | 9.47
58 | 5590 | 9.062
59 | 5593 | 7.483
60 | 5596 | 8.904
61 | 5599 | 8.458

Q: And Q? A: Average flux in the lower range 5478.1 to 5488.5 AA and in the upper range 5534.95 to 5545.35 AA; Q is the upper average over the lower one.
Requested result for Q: 1.7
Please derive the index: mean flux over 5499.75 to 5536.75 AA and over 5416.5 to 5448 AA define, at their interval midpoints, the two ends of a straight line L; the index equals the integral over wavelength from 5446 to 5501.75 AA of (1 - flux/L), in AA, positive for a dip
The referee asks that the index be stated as -4.3 AA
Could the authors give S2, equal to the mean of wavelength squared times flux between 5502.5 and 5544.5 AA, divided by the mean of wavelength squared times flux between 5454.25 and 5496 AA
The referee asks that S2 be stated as 1.10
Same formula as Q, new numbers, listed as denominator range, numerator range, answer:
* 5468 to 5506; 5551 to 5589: 0.85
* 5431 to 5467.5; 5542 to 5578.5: 1.10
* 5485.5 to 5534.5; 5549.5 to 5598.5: 0.89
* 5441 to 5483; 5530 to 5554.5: 1.38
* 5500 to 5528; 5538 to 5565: 1.35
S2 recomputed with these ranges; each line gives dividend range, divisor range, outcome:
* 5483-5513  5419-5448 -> 1.14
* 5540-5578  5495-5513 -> 1.23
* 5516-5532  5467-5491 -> 0.85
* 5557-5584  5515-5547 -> 0.72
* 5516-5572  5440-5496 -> 1.09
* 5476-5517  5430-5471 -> 1.11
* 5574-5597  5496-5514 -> 0.98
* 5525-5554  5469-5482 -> 1.30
